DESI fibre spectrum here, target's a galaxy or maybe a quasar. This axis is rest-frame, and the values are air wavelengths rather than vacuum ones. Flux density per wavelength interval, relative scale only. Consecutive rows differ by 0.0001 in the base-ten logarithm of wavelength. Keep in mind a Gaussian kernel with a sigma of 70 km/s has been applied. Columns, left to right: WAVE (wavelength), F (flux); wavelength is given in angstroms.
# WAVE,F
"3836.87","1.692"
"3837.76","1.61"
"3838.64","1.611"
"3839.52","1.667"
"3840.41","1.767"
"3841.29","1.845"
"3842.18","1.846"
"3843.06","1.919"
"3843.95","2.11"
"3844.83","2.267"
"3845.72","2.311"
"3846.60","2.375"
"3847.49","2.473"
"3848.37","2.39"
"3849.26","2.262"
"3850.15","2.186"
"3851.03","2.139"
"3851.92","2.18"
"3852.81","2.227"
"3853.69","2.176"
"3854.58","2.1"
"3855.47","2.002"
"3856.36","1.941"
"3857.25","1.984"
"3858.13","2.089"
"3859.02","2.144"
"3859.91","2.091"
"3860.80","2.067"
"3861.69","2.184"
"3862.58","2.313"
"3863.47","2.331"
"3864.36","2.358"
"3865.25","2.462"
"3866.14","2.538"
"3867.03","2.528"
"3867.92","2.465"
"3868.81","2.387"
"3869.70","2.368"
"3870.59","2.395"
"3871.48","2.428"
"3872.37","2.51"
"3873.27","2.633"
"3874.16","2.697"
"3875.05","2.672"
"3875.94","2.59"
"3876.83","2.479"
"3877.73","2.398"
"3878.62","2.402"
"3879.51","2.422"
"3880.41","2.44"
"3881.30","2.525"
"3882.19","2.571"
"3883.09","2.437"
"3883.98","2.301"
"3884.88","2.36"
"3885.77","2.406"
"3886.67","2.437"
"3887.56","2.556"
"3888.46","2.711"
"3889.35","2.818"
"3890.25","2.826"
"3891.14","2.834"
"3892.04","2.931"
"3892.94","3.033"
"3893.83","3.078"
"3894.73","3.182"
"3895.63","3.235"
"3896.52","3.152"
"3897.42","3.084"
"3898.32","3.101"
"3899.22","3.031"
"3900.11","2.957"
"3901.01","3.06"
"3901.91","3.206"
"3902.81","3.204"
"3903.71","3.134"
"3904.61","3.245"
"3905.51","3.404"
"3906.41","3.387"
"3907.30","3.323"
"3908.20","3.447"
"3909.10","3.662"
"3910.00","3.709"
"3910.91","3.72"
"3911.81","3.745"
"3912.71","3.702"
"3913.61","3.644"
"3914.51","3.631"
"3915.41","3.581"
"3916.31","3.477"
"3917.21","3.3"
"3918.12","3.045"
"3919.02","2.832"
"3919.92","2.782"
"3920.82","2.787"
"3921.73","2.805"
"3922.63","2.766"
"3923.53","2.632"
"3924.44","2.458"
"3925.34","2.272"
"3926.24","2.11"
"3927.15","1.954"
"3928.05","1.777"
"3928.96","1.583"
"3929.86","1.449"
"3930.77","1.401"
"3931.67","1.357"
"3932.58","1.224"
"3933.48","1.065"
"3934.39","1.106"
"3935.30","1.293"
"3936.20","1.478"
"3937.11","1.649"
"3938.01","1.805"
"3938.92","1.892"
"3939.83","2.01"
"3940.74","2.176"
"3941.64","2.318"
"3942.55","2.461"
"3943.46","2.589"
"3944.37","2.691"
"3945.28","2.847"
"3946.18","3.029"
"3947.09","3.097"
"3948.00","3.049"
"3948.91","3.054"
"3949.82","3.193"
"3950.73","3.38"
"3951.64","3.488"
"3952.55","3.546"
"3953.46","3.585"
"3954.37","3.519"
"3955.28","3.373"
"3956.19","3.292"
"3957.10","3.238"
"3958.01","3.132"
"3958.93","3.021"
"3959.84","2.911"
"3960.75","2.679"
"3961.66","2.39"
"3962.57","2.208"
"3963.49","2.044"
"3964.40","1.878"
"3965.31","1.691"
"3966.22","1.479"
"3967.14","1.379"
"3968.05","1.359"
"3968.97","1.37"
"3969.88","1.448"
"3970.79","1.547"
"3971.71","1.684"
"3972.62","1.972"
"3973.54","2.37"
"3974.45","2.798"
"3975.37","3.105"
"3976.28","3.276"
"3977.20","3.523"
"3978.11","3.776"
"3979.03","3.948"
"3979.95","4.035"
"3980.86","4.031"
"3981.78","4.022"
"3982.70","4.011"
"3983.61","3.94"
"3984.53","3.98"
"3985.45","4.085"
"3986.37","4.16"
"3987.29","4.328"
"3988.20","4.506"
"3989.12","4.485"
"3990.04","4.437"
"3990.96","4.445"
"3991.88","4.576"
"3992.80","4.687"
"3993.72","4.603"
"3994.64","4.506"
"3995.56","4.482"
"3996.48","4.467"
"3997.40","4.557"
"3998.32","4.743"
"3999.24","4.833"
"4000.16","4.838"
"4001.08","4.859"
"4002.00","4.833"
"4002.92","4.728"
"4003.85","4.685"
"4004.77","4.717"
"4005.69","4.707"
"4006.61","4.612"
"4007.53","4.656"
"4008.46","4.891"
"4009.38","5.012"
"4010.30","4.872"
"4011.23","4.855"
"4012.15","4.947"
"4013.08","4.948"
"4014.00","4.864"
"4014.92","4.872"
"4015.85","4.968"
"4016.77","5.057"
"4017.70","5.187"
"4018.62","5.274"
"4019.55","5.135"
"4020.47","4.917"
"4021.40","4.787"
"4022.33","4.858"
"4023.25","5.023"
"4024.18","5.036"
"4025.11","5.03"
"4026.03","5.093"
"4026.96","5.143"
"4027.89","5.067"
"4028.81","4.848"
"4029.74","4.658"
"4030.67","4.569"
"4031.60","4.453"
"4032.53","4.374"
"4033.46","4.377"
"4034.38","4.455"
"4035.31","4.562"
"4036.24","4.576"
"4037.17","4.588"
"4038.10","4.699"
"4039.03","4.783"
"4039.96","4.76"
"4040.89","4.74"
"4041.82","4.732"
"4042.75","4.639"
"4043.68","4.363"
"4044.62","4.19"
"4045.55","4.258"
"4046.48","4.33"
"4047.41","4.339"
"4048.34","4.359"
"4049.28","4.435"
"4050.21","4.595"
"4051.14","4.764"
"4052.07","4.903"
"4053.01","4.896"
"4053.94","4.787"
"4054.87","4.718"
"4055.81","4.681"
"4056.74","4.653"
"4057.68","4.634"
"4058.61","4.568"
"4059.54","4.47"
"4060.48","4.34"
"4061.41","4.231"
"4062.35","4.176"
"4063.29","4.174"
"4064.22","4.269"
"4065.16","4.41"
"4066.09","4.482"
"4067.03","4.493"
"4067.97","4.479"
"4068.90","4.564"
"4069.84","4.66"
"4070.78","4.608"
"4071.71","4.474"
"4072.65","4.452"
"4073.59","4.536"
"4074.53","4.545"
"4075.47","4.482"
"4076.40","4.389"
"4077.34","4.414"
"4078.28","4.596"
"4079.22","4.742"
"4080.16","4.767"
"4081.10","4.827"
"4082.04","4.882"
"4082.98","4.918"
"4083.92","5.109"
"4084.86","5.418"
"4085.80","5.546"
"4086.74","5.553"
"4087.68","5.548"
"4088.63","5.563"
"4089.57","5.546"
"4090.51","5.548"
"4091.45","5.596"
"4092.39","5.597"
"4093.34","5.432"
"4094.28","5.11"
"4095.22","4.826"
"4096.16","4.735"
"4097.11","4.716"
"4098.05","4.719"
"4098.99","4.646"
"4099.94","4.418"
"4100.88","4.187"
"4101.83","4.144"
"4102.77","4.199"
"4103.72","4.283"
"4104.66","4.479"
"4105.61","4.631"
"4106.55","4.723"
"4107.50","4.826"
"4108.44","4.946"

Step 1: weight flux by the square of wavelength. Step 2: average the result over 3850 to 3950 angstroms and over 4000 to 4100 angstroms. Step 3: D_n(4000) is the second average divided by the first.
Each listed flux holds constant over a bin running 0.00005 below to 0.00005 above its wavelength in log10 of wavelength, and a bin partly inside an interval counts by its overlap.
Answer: 2.0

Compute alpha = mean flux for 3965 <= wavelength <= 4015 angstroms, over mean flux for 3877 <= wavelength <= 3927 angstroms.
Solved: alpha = 1.3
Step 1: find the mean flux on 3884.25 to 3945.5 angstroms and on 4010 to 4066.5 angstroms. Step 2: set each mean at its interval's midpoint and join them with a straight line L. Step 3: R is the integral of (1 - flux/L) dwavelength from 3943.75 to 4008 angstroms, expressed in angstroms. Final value 3.8 angstroms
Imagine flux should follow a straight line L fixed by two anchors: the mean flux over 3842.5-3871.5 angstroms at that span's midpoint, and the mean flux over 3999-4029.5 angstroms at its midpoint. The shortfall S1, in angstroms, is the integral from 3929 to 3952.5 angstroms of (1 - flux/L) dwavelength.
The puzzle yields 9.4 angstroms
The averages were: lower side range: 2.24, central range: 2.22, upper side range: 4.91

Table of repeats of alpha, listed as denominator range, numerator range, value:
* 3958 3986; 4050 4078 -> 1.65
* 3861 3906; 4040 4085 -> 1.70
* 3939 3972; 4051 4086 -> 1.81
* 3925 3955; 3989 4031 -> 2.10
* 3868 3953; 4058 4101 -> 1.78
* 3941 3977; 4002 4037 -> 1.85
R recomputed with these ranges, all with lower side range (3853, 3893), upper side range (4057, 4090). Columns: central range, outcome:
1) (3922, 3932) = 3.40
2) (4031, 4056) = -1.15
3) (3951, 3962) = 0.58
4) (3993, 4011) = -3.80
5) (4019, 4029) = -2.07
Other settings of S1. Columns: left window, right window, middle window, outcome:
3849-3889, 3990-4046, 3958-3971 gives 6.26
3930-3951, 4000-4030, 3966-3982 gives 3.90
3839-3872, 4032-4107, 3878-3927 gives -4.10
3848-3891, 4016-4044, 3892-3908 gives -1.84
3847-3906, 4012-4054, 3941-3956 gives 2.12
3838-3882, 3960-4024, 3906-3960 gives 7.70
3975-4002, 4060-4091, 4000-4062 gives -3.16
